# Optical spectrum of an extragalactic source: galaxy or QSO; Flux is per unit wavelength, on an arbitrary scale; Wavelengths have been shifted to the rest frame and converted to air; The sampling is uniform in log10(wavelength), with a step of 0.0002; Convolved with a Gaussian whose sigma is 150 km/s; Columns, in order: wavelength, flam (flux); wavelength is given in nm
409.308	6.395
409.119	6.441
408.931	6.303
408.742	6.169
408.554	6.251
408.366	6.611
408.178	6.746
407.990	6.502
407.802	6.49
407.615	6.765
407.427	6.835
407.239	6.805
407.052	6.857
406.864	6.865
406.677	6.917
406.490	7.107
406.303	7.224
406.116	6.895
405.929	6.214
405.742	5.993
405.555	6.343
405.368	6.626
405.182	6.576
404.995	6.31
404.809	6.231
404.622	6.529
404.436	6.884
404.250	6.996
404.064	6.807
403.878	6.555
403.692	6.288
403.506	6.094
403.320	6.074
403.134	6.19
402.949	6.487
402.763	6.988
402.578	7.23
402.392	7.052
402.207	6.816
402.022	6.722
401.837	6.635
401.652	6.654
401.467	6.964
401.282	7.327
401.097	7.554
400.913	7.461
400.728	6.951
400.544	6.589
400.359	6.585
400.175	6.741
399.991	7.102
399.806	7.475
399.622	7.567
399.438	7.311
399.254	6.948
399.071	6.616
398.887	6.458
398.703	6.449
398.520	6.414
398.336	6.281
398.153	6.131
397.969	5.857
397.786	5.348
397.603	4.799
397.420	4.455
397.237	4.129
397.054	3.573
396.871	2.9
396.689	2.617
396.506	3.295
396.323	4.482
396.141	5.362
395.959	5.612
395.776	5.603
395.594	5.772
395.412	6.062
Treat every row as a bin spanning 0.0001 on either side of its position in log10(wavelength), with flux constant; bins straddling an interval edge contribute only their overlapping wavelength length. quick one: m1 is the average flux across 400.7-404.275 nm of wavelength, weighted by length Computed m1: 6.78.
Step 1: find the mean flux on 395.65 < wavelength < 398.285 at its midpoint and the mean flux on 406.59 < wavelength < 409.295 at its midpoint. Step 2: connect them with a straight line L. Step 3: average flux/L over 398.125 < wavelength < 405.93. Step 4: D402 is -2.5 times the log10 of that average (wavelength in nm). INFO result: -0.22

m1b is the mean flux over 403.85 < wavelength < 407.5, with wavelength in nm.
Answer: 6.68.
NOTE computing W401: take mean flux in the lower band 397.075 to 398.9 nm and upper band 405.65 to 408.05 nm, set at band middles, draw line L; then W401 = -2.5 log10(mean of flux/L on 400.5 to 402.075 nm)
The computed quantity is -0.17 mag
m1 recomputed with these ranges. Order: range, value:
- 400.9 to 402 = 7.05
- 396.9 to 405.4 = 6.45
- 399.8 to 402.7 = 6.98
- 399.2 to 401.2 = 7.12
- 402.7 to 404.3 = 6.47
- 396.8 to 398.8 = 5.15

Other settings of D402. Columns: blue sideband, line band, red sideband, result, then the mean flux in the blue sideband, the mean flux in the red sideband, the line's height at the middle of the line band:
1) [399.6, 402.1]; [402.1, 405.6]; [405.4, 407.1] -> 0.04 mag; 7.01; 6.7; 6.84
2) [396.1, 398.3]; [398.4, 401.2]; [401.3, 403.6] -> -0.25 mag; 4.44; 6.68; 5.55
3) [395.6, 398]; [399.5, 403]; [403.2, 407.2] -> -0.25 mag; 4.48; 6.59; 5.6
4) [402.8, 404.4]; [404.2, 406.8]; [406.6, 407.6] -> 0.01 mag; 6.47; 6.84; 6.67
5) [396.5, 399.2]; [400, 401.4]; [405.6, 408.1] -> -0.24 mag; 5.11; 6.72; 5.62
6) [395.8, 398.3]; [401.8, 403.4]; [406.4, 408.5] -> -0.17 mag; 4.57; 6.76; 5.74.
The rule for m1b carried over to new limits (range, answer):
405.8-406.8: 6.84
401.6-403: 6.84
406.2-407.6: 6.93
